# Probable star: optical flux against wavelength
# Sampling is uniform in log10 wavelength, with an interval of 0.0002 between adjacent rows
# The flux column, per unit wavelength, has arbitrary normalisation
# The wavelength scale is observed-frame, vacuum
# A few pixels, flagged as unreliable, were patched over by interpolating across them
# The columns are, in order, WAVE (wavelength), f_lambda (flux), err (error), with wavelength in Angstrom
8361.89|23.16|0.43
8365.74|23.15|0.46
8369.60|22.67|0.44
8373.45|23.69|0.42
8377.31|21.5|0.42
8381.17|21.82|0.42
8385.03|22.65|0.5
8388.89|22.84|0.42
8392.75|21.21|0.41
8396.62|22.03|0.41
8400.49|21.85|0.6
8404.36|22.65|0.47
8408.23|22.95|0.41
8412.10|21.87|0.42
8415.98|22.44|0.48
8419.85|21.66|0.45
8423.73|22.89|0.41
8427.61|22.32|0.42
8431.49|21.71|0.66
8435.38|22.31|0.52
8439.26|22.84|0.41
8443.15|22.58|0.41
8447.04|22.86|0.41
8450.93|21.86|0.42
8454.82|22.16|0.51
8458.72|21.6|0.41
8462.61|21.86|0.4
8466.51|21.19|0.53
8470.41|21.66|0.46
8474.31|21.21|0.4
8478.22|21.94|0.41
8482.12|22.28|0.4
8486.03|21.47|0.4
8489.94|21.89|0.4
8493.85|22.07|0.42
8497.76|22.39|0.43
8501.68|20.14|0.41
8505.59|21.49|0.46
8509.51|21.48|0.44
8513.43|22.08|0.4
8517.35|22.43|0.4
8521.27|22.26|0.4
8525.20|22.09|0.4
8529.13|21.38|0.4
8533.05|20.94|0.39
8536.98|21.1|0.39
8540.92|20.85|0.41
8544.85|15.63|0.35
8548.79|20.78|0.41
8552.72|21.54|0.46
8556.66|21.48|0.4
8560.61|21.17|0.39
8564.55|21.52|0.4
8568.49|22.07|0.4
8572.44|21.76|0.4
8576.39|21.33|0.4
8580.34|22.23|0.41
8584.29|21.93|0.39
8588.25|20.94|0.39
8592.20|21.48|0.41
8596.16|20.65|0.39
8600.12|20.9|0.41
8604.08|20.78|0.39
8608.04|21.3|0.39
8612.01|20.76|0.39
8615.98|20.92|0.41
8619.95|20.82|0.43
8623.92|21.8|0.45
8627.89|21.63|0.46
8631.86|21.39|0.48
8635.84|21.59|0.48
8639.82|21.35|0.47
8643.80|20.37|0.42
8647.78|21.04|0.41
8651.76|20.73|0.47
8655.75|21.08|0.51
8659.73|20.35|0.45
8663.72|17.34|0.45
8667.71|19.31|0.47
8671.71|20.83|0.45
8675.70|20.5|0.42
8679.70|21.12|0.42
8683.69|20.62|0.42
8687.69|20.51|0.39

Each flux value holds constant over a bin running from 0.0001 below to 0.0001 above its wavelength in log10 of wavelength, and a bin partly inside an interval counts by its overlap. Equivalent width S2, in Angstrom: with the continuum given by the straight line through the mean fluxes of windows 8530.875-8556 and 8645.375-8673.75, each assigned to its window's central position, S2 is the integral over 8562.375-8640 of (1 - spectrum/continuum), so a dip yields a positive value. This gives -4.6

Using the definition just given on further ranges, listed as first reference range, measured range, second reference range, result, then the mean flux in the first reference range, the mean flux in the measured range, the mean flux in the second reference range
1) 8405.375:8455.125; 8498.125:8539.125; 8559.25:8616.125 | 0.4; 22.4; 21.6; 21.3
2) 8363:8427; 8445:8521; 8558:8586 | 0.8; 22.4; 21.8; 21.7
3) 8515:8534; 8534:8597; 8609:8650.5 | 1.6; 21.9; 21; 21.2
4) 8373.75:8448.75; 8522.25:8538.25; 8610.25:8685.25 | 0.0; 22.3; 21.4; 20.7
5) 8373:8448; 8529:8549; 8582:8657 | 1.5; 22.3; 19.9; 21.1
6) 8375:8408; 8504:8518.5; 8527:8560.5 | -0.7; 22.1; 21.8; 20.5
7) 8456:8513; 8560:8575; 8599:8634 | -0.2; 21.6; 21.7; 21.2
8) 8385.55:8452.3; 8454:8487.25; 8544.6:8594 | 0.4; 22.3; 21.7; 21.3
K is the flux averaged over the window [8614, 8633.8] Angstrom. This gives 21.3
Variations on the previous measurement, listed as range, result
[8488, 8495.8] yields 22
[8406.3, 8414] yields 22.4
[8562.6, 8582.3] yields 21.8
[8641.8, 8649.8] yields 20.7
